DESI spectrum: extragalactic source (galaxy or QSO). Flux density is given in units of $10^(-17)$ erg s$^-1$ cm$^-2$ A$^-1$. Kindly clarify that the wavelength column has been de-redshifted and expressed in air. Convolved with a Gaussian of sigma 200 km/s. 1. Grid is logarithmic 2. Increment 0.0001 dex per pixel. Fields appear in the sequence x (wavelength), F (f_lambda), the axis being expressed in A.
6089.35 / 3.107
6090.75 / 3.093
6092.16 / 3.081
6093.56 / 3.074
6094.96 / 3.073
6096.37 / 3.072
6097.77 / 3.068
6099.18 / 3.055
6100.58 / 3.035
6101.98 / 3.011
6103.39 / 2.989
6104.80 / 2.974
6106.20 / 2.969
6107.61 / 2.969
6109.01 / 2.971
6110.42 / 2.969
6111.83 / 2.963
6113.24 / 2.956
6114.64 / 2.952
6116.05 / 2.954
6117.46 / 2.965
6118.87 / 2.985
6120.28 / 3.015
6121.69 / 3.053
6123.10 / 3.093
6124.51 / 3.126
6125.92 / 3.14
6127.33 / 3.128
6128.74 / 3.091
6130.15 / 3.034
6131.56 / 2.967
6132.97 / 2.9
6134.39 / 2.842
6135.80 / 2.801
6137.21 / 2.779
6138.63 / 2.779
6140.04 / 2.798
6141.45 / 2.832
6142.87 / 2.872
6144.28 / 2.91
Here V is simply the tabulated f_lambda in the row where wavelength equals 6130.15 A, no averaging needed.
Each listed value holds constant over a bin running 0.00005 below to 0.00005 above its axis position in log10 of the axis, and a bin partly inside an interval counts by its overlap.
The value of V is 3.034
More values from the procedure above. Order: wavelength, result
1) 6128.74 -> 3.091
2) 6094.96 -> 3.073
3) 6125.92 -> 3.14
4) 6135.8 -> 2.801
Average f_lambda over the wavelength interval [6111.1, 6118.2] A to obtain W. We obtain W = 2.96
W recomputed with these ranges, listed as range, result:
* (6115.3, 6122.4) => 2.99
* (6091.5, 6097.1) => 3.08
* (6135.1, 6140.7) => 2.79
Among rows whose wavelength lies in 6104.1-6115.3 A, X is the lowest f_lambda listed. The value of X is 2.952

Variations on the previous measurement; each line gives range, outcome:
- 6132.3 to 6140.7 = 2.779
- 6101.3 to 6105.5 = 2.974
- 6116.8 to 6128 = 2.965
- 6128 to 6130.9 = 3.034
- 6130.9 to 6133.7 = 2.9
